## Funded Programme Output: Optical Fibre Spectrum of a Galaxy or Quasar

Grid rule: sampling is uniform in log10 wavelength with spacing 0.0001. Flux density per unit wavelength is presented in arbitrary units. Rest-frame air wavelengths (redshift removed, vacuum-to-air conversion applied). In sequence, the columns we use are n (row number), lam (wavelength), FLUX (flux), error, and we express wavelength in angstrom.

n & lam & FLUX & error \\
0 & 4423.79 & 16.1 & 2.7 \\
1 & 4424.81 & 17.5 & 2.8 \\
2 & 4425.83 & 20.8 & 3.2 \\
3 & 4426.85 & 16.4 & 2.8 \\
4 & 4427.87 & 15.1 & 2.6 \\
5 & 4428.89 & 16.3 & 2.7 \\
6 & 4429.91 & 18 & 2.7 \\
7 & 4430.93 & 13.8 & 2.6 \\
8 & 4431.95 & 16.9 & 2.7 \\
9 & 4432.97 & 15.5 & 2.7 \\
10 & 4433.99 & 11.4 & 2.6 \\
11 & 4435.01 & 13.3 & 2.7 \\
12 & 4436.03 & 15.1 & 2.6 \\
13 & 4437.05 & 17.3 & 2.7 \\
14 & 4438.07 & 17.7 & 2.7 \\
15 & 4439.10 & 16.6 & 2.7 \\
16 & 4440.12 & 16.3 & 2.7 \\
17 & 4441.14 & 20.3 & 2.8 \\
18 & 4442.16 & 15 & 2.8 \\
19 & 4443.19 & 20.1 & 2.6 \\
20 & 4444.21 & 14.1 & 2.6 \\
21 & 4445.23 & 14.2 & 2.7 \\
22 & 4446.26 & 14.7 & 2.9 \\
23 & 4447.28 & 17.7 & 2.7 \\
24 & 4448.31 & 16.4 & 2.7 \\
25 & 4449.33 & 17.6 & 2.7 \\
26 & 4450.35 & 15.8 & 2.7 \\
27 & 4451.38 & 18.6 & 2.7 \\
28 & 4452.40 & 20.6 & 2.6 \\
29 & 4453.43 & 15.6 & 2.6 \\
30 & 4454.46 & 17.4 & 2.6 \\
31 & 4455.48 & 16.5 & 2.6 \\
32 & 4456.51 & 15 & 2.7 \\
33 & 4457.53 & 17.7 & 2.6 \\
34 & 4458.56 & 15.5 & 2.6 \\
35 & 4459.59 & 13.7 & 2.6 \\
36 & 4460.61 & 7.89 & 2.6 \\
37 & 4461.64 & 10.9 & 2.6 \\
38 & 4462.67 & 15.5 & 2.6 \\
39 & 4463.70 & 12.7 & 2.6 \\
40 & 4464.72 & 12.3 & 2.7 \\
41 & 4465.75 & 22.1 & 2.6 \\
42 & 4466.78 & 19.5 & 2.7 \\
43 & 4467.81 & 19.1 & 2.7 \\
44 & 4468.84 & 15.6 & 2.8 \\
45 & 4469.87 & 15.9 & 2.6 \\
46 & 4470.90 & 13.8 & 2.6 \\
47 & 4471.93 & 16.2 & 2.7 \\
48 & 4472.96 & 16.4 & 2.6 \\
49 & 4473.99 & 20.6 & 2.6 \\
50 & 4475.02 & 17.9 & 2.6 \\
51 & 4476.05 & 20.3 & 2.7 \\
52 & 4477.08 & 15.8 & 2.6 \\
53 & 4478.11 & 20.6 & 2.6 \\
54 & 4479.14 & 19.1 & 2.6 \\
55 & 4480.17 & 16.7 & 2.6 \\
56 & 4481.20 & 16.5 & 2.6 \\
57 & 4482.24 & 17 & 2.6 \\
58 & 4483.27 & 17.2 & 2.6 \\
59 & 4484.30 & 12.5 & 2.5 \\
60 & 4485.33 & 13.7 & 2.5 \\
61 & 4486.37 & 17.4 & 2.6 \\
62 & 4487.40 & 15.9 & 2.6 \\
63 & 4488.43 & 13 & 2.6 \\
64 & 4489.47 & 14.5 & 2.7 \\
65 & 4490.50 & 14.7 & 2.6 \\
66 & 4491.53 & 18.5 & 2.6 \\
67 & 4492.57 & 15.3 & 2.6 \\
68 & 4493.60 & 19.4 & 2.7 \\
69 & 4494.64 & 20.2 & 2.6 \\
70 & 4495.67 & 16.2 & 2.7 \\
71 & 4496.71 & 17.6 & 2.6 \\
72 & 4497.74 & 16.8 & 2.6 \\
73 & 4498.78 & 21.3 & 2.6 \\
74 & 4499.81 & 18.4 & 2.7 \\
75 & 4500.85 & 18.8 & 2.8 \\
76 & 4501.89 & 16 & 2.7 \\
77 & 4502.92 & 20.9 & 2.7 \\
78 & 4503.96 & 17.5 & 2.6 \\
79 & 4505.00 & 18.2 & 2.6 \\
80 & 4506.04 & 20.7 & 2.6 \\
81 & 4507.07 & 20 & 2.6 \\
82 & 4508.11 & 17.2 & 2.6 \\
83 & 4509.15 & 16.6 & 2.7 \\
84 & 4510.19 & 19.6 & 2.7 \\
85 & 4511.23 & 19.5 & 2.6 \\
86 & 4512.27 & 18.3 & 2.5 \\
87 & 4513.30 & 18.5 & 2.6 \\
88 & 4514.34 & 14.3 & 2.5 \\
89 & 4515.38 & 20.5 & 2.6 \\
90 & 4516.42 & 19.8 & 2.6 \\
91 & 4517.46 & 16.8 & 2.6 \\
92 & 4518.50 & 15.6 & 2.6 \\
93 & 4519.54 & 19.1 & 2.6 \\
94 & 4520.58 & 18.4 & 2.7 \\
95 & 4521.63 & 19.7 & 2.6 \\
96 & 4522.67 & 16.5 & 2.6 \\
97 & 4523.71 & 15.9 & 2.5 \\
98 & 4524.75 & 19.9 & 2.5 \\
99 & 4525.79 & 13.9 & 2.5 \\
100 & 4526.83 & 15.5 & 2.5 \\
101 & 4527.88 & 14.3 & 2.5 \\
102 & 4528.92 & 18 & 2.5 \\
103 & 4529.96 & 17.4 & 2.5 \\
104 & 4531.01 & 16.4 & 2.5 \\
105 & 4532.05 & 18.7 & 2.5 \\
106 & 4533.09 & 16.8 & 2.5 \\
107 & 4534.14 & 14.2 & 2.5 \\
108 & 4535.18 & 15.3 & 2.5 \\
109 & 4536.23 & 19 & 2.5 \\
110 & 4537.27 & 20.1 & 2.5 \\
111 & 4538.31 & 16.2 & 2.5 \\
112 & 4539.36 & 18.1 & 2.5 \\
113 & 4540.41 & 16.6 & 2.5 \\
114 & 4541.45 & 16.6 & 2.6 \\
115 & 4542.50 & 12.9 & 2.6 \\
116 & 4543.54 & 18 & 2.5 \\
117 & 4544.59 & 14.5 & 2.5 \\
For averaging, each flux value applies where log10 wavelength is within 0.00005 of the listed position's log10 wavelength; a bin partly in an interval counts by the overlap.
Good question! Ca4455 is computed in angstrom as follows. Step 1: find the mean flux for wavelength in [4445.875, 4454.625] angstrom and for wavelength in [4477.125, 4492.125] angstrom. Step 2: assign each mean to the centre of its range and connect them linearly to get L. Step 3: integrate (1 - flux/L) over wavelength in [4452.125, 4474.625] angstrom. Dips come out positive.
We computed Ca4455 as 1.2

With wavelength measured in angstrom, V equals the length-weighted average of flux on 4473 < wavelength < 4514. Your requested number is 17.6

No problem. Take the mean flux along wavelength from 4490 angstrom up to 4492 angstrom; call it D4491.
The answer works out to 16.6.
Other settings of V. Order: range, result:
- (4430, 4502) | 16.4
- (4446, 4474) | 16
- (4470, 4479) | 17.7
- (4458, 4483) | 16.3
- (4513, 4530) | 17.3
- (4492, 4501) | 18.2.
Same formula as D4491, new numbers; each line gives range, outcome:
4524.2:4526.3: 16.9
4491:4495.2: 18.3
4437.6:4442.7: 17.2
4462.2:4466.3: 15.7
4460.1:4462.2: 9.52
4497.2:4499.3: 19.1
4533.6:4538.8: 17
